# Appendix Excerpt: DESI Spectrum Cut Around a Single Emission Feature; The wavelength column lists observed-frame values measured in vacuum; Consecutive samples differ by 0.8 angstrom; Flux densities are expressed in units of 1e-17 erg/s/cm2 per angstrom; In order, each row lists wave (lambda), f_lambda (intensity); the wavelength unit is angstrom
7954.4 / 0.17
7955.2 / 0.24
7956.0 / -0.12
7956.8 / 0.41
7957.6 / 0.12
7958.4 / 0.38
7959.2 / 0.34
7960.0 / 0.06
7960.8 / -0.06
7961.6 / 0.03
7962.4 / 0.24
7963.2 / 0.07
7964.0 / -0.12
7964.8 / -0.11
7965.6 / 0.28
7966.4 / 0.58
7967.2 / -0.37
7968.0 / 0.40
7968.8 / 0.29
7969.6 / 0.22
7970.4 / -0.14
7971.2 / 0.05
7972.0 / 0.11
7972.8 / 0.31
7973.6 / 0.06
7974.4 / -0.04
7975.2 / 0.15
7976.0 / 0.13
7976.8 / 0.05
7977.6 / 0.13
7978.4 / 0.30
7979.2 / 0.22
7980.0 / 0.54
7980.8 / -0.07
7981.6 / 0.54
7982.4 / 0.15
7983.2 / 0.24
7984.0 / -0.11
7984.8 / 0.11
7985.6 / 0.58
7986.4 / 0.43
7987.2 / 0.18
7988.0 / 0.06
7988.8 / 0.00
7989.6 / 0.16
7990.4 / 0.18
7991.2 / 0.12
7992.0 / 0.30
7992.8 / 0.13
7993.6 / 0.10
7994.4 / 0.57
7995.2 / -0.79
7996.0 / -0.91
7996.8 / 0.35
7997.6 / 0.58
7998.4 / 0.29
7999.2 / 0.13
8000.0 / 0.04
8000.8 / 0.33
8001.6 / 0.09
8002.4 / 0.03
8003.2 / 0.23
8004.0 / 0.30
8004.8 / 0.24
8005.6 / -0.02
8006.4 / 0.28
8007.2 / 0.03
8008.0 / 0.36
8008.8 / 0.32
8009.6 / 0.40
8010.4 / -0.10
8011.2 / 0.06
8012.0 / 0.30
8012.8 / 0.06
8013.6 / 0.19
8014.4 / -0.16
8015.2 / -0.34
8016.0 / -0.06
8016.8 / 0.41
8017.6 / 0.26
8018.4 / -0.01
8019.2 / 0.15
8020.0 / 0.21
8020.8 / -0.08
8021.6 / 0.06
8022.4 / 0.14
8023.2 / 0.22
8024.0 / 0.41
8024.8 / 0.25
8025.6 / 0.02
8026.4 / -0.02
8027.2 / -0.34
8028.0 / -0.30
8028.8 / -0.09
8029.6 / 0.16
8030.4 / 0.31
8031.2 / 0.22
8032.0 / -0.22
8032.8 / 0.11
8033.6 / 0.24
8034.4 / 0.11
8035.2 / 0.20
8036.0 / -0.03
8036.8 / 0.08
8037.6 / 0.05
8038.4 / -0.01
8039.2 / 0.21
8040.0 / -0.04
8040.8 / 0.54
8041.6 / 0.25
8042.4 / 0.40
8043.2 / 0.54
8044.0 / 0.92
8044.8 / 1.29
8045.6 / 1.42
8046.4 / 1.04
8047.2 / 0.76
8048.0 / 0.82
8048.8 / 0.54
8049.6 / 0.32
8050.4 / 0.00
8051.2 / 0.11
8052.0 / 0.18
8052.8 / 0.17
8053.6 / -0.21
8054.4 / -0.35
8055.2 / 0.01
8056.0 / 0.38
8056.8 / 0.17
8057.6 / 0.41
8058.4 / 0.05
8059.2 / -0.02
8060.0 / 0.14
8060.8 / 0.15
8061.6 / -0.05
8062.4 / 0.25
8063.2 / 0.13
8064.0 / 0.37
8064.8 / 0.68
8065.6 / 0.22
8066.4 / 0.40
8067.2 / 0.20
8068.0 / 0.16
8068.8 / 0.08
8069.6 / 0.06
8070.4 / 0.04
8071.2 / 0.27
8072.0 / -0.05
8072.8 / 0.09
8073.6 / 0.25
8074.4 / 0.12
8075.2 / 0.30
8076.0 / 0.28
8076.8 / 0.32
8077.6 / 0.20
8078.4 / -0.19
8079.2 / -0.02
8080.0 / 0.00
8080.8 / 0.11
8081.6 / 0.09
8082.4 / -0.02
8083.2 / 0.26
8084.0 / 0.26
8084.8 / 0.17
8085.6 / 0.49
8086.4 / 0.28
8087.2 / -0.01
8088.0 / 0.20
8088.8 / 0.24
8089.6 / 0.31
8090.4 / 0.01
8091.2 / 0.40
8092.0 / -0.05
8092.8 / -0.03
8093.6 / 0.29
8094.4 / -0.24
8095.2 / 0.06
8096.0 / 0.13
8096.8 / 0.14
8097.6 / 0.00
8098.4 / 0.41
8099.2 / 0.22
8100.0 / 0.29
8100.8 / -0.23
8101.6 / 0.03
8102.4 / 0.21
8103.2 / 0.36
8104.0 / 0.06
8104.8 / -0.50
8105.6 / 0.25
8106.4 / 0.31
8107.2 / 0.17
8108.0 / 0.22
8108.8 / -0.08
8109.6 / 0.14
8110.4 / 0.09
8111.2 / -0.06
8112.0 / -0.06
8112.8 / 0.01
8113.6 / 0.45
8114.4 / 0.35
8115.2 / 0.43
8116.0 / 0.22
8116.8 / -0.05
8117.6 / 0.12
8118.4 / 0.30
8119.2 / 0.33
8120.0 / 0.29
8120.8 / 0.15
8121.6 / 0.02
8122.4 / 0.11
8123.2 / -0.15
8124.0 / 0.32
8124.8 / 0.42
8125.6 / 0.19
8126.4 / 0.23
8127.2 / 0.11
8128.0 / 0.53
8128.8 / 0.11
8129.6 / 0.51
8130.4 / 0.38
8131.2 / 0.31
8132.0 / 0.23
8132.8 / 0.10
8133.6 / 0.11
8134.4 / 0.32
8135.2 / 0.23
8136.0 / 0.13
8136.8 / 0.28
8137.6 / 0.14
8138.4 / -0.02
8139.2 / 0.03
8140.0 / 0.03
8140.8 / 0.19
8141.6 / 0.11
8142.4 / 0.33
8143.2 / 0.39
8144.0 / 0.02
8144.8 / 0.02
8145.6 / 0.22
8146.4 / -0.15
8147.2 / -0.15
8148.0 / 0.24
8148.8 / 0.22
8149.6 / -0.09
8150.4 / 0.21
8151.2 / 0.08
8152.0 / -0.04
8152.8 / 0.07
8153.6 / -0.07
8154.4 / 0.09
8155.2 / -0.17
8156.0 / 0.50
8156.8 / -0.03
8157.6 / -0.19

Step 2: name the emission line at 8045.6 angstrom H-gamma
